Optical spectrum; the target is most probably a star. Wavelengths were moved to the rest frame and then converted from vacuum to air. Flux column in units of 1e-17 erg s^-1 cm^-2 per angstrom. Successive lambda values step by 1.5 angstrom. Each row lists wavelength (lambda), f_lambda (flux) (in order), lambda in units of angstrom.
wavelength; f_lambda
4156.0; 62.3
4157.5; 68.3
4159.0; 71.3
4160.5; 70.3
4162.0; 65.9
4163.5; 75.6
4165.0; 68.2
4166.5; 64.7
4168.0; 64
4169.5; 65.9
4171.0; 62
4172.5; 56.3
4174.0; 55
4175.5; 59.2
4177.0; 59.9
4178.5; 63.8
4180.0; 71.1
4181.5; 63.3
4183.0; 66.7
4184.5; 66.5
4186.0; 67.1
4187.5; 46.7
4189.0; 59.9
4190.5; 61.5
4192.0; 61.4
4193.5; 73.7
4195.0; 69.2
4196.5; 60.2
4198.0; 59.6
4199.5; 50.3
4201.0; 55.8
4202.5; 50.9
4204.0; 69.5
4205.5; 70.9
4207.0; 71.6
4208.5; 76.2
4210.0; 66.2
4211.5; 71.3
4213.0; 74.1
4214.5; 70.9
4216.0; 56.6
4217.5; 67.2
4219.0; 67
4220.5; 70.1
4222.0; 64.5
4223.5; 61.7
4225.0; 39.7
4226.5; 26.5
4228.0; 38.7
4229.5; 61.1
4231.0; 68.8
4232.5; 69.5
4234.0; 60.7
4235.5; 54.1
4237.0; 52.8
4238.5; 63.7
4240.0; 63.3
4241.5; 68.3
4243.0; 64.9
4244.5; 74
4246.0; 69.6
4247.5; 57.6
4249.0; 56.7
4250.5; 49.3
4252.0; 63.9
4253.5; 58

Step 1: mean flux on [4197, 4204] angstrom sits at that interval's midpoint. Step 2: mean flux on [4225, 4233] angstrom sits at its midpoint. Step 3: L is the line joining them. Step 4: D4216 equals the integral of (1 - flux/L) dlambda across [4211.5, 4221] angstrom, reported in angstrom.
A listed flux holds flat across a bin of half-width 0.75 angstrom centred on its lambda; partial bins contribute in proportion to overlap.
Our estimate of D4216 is -2.6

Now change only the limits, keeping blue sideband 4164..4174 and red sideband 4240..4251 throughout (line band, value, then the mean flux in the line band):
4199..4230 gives 1.1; 61.1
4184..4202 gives 0.7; 60.8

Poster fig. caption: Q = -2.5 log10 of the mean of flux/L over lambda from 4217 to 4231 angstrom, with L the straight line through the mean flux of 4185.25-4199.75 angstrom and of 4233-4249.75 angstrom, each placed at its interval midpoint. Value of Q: 0.12 mag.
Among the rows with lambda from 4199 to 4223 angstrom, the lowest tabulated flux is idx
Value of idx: 50.3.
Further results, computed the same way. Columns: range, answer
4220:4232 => 26.5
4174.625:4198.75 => 46.7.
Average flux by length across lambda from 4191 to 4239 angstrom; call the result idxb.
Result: 61.7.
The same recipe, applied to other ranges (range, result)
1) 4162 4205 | 62.5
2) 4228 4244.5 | 62.1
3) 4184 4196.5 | 63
